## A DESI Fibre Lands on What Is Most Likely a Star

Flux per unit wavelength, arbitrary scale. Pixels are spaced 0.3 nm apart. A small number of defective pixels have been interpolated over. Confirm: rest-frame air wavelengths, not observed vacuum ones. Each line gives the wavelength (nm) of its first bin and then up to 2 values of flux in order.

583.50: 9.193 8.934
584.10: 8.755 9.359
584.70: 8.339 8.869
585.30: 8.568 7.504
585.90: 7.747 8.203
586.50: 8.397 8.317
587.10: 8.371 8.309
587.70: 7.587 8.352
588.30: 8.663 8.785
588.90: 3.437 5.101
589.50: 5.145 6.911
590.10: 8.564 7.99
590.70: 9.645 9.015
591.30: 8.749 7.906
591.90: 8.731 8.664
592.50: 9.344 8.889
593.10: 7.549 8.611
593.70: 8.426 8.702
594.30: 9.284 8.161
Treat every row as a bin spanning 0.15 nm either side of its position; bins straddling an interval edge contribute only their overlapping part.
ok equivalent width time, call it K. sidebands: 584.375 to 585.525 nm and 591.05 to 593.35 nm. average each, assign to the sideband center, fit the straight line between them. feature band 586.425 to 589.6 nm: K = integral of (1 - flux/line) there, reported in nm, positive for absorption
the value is 0.47 nm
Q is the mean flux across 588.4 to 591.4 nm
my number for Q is 7.33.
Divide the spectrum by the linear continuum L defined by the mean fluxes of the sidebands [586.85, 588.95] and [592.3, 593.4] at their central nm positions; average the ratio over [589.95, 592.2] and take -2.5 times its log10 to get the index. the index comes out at -0.041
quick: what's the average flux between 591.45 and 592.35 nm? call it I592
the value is 8.43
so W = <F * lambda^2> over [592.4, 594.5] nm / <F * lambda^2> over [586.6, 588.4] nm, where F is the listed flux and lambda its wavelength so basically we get 1.07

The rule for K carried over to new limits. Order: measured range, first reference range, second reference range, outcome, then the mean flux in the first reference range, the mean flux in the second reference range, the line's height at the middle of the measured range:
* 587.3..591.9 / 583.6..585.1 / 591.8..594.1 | 0.56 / 8.86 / 8.61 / 8.71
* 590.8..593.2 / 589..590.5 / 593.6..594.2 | -0.30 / 6.59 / 8.64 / 7.7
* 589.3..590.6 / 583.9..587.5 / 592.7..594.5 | 0.20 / 8.4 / 8.56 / 8.49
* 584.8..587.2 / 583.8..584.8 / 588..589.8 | -0.09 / 8.86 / 6.46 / 7.97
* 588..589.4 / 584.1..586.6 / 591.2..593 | 0.31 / 8.4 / 8.68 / 8.54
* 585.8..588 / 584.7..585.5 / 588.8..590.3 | -0.19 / 8.57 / 5.98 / 7.52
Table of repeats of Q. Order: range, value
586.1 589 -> 7.91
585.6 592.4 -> 7.85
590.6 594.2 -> 8.68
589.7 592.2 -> 8.48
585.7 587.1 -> 8.16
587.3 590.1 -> 6.98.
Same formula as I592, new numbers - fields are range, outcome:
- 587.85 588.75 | 8.6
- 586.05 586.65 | 8.3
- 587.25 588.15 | 8.08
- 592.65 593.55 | 8.35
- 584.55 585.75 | 8.32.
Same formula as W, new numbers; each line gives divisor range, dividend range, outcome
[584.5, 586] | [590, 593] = 1.08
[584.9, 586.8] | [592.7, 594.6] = 1.07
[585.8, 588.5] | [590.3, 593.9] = 1.07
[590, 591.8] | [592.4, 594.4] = 1.01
